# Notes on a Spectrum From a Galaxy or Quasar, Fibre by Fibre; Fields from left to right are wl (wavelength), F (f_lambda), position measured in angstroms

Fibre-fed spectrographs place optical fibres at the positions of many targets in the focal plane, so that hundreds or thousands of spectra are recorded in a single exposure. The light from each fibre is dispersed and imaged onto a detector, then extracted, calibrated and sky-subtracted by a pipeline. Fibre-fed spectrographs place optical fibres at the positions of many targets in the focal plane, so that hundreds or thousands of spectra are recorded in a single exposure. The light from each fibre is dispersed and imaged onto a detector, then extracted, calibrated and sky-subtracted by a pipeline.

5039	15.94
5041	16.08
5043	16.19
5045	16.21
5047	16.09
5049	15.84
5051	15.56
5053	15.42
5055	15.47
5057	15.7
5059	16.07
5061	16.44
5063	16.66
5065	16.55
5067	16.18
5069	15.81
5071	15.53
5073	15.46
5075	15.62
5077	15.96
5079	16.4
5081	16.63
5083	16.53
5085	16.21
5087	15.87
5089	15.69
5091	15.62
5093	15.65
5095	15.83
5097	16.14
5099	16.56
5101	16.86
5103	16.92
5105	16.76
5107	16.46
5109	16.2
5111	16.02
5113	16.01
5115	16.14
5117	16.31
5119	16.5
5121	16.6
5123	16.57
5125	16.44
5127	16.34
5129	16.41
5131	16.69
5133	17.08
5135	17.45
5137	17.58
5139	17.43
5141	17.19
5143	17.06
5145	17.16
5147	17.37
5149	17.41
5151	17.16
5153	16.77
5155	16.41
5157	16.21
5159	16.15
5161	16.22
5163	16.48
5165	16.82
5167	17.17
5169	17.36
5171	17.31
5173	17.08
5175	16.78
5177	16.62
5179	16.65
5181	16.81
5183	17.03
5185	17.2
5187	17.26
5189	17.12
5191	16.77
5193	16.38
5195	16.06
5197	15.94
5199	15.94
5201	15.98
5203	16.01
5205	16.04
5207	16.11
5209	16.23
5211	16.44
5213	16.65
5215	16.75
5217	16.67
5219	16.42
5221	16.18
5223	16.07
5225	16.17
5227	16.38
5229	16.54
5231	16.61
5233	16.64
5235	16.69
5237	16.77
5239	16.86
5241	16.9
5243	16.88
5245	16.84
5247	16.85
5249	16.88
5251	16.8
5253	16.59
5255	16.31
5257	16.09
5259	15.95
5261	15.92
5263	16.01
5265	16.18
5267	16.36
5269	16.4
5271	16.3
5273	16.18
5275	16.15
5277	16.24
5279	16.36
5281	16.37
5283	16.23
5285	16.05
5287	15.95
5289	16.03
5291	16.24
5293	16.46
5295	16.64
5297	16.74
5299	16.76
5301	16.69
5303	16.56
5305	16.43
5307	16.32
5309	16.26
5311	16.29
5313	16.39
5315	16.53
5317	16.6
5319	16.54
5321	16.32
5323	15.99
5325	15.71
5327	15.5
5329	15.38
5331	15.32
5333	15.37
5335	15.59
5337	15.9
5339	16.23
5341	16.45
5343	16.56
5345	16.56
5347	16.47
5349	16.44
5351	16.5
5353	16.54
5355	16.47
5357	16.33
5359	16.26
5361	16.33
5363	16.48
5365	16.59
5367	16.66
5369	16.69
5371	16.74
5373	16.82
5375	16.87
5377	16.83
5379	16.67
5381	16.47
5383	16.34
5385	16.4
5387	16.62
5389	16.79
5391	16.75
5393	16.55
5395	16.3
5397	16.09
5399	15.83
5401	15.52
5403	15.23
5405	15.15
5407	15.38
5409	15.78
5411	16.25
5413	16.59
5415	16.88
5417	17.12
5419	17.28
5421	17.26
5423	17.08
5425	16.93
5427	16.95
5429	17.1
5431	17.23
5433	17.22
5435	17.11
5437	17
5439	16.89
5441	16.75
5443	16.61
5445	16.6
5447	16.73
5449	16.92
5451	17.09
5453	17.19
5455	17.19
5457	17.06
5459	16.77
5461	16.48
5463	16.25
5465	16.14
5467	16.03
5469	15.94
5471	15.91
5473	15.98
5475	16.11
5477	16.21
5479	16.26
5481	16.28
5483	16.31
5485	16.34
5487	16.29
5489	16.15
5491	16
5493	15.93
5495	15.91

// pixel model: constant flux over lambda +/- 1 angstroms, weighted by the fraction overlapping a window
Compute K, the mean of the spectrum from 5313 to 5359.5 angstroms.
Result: 16.2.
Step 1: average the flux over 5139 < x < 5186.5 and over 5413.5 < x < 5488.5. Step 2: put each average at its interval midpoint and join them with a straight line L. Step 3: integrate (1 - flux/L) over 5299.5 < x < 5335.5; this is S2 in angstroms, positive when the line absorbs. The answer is 1.44 angstroms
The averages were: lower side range 16.9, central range 16.1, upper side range 16.7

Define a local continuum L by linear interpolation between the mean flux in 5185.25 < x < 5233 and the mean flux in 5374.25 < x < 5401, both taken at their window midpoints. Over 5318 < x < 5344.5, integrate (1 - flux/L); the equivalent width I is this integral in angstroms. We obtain 0.8 angstroms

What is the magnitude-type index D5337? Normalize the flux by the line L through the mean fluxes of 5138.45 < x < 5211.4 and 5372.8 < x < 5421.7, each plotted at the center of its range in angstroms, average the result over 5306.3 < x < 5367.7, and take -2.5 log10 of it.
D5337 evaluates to 0.02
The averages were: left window 16.7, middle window 16.2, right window 16.4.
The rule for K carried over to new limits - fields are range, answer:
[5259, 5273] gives 16.2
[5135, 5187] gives 17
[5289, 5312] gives 16.5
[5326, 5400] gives 16.3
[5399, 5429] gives 16.4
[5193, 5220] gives 16.3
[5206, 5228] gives 16.4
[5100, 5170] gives 16.7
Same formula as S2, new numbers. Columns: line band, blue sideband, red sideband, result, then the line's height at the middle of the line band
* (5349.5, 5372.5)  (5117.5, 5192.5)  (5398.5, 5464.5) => 0.3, 16.7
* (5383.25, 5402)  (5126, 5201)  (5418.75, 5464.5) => 0.7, 16.9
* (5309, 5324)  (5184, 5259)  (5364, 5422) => 0.1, 16.5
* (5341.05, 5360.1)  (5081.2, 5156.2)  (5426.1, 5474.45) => 0.2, 16.7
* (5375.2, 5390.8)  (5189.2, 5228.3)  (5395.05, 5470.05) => -0.1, 16.5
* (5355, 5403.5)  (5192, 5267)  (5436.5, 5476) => 0.2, 16.5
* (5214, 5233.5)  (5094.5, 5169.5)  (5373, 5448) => 0.3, 16.7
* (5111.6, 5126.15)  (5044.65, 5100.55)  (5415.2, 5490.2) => -0.3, 16.1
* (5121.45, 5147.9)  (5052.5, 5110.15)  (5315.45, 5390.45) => -1.3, 16.2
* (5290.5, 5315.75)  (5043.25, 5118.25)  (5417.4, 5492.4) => -0.1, 16.4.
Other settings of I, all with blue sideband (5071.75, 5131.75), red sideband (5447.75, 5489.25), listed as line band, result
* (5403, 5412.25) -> 0.44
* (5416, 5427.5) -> -0.49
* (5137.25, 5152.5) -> -0.93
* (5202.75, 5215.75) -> -0.02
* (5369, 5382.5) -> -0.27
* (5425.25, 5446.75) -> -0.69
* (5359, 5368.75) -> -0.07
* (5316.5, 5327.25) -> 0.15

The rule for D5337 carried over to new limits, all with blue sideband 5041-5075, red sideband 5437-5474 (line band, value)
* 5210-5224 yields -0.02 mag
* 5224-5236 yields -0.02 mag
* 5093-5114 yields -0.02 mag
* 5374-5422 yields 0.01 mag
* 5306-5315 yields 0.00 mag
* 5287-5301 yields -0.01 mag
